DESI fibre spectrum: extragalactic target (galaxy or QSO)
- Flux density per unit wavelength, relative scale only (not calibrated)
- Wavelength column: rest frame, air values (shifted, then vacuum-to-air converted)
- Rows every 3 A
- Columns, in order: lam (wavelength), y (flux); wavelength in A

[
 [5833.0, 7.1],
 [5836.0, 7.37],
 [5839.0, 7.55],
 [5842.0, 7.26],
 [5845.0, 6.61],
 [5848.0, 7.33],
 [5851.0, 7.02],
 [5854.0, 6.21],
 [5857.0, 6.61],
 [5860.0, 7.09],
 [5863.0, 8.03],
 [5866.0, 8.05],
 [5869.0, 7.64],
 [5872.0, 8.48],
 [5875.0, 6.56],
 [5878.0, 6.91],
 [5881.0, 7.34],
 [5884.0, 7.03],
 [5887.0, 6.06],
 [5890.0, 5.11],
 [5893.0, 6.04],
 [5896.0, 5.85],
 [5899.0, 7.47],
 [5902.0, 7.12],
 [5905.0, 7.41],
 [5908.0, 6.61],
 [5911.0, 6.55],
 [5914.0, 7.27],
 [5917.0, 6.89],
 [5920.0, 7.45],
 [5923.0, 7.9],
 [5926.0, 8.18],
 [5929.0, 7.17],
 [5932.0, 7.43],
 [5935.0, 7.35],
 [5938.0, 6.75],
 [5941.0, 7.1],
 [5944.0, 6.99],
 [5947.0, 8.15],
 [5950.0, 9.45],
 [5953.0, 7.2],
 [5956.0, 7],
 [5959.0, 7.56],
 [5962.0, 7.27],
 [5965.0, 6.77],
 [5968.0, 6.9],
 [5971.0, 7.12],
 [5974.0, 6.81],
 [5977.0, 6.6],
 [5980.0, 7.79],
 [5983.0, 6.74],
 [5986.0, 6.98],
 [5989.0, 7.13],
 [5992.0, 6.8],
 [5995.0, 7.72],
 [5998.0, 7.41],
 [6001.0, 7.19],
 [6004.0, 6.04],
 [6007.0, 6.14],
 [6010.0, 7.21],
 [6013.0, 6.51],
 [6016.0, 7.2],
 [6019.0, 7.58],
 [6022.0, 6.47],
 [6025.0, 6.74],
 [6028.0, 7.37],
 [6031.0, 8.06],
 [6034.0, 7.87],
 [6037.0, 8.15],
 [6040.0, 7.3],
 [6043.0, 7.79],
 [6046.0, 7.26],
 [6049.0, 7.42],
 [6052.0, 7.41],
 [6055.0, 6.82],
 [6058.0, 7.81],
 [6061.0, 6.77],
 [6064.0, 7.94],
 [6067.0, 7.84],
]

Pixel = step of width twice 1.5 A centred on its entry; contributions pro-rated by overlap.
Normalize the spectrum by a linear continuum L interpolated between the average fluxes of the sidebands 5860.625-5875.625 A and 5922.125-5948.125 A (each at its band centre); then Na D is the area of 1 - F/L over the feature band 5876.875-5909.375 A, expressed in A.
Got 4.3 A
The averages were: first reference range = 7.78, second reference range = 7.43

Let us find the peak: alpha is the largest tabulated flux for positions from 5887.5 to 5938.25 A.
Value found 8.18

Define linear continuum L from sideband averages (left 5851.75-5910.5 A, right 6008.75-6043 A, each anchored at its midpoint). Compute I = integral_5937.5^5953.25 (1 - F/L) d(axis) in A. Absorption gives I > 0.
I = -1.3 A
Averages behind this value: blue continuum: 6.92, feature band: 7.69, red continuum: 7.34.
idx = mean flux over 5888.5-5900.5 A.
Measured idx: 6.12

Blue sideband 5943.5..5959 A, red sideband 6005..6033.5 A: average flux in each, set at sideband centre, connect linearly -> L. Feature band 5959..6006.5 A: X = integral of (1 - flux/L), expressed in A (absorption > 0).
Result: 2.71 A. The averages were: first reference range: 7.79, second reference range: 7.04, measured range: 7.02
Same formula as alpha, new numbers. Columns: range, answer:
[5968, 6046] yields 8.15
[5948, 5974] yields 9.45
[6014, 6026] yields 7.58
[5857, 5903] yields 8.48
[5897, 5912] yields 7.47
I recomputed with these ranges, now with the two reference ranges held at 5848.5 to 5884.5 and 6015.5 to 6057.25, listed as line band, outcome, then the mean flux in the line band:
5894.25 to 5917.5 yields 1.28 A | 6.89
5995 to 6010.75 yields 1.08 A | 6.87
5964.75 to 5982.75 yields 0.86 A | 7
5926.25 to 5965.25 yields -0.64 A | 7.44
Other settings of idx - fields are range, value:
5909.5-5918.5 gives 6.9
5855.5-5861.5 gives 6.85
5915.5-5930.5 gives 7.52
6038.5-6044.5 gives 7.54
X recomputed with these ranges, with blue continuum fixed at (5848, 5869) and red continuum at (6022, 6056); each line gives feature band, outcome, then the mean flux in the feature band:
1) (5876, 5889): 0.9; 6.76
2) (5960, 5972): 0.5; 7.03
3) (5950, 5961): -0.3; 7.55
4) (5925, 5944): 0.1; 7.28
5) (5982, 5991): 0.5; 6.95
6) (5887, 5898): 2.2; 5.8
